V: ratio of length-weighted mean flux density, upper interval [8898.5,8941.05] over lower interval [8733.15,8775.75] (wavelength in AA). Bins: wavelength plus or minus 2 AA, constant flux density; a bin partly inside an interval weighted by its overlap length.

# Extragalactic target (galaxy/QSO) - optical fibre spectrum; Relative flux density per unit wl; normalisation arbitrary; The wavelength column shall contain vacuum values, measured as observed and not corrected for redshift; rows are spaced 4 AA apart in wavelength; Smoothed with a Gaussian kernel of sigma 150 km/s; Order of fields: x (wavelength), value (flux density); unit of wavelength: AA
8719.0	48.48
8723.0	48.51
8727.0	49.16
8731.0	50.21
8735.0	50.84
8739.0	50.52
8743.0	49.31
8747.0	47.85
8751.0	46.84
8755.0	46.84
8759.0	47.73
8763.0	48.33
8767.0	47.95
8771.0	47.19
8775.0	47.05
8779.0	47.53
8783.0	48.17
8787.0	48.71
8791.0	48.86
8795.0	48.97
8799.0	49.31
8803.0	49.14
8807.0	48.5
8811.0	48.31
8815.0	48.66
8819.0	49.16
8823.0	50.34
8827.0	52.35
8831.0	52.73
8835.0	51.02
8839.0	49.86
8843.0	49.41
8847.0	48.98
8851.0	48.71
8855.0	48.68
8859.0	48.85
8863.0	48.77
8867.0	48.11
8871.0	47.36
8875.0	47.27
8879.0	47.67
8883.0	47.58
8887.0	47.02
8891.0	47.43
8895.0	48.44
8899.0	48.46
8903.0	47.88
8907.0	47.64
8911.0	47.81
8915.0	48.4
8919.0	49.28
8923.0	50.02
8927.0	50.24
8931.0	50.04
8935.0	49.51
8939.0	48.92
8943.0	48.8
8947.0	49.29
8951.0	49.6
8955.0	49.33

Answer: 1.0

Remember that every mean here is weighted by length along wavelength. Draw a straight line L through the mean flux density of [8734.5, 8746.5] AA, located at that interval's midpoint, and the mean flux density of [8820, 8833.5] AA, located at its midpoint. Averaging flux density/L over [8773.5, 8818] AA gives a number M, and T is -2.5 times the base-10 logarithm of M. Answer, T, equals 0.05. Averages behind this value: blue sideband 49.8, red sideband 51.6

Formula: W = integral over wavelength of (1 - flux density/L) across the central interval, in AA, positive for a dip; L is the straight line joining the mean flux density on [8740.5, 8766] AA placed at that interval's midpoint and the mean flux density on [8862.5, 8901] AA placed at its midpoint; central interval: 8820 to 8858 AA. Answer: -1.9 AA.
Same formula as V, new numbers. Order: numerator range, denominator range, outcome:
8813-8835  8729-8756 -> 1.03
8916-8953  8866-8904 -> 1.04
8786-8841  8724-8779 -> 1.03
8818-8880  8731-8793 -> 1.02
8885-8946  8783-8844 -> 0.98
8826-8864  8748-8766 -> 1.05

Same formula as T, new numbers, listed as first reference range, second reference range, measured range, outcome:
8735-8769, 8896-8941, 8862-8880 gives 0.02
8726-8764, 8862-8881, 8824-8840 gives -0.07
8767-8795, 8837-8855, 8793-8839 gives -0.03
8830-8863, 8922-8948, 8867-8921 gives 0.04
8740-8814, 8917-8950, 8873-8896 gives 0.04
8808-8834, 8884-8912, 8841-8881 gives 0.01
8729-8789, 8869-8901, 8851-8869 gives -0.02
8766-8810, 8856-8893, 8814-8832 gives -0.06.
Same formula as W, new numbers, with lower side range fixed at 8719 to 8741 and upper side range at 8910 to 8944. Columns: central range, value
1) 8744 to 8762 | 0.79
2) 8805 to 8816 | 0.24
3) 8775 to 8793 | 0.52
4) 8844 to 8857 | 0.16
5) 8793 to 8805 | 0.10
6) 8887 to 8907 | 0.58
